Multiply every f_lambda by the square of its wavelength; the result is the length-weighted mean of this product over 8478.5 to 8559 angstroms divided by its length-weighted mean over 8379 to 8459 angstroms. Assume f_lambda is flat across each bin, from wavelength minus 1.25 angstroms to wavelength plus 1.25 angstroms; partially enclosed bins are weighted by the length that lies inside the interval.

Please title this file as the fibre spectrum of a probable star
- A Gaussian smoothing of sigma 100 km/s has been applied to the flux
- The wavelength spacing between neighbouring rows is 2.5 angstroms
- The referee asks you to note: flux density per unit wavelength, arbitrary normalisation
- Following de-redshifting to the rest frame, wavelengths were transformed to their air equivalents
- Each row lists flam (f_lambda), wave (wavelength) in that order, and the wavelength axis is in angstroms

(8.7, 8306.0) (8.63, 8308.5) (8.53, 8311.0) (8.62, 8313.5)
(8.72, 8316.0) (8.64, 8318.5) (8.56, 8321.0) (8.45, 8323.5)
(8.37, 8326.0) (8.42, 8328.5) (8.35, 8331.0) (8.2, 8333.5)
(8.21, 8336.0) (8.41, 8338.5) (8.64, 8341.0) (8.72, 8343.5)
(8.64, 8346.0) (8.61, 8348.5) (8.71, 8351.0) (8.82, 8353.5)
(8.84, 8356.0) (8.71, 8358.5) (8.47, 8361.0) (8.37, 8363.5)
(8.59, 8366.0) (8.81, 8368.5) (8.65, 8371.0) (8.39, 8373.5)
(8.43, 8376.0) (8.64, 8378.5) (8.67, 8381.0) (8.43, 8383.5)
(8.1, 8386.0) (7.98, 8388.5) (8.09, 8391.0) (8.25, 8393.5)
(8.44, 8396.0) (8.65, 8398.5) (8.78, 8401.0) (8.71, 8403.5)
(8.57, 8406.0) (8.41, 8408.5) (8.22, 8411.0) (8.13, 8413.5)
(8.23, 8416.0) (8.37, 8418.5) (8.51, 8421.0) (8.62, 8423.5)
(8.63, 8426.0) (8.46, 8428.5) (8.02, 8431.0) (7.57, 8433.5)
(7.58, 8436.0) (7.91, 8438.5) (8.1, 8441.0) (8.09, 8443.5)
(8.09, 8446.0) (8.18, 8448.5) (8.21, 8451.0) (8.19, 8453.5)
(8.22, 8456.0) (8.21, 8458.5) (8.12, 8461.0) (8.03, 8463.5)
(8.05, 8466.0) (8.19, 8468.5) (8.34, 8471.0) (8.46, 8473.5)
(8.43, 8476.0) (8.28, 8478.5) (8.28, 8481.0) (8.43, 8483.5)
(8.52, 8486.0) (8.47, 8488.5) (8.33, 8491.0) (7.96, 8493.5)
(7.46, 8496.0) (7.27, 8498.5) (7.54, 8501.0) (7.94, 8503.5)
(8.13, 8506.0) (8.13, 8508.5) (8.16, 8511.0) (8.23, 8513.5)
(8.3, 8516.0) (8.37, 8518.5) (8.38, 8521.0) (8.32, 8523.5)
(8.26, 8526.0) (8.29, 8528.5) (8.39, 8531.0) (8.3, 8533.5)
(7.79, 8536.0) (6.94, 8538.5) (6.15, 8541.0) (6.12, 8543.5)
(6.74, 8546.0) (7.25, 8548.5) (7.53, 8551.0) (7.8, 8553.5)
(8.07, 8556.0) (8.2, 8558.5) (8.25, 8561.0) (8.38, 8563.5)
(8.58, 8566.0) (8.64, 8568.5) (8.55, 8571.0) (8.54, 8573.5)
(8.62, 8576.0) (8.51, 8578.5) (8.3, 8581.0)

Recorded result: 0.98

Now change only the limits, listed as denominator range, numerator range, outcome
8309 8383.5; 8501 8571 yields 0.97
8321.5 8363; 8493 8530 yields 0.98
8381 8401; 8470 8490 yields 1.03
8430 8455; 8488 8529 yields 1.03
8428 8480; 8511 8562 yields 0.98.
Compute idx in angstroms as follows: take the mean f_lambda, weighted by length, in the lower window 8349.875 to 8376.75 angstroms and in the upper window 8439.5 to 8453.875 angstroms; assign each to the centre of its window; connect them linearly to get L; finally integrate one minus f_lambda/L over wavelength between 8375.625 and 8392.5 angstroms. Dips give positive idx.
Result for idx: 0.3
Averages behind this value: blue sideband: 8.62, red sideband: 8.14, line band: 8.33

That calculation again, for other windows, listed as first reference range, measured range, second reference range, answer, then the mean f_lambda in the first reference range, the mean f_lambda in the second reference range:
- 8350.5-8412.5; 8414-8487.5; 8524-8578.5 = 0.34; 8.51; 7.9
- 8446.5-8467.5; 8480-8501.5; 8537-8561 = -0.60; 8.15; 7.26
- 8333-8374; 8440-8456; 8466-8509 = 0.21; 8.59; 8.12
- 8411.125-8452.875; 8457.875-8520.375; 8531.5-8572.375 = -1.50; 8.17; 7.72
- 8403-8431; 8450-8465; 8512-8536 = 0.37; 8.42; 8.29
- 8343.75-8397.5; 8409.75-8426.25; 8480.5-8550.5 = -0.15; 8.51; 7.87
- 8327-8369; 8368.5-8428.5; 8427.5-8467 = -0.98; 8.55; 8.06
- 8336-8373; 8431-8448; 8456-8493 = 0.96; 8.62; 8.29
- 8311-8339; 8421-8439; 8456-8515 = 0.21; 8.45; 8.13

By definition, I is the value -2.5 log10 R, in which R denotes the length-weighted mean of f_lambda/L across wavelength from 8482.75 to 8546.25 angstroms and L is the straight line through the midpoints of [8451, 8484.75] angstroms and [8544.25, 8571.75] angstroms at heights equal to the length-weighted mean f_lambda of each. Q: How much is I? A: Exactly 0.03 mag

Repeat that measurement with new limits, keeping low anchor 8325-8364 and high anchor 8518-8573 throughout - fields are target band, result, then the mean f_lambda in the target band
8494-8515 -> 0.02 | 7.87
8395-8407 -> -0.04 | 8.64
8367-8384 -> -0.02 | 8.58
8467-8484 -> -0.03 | 8.34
